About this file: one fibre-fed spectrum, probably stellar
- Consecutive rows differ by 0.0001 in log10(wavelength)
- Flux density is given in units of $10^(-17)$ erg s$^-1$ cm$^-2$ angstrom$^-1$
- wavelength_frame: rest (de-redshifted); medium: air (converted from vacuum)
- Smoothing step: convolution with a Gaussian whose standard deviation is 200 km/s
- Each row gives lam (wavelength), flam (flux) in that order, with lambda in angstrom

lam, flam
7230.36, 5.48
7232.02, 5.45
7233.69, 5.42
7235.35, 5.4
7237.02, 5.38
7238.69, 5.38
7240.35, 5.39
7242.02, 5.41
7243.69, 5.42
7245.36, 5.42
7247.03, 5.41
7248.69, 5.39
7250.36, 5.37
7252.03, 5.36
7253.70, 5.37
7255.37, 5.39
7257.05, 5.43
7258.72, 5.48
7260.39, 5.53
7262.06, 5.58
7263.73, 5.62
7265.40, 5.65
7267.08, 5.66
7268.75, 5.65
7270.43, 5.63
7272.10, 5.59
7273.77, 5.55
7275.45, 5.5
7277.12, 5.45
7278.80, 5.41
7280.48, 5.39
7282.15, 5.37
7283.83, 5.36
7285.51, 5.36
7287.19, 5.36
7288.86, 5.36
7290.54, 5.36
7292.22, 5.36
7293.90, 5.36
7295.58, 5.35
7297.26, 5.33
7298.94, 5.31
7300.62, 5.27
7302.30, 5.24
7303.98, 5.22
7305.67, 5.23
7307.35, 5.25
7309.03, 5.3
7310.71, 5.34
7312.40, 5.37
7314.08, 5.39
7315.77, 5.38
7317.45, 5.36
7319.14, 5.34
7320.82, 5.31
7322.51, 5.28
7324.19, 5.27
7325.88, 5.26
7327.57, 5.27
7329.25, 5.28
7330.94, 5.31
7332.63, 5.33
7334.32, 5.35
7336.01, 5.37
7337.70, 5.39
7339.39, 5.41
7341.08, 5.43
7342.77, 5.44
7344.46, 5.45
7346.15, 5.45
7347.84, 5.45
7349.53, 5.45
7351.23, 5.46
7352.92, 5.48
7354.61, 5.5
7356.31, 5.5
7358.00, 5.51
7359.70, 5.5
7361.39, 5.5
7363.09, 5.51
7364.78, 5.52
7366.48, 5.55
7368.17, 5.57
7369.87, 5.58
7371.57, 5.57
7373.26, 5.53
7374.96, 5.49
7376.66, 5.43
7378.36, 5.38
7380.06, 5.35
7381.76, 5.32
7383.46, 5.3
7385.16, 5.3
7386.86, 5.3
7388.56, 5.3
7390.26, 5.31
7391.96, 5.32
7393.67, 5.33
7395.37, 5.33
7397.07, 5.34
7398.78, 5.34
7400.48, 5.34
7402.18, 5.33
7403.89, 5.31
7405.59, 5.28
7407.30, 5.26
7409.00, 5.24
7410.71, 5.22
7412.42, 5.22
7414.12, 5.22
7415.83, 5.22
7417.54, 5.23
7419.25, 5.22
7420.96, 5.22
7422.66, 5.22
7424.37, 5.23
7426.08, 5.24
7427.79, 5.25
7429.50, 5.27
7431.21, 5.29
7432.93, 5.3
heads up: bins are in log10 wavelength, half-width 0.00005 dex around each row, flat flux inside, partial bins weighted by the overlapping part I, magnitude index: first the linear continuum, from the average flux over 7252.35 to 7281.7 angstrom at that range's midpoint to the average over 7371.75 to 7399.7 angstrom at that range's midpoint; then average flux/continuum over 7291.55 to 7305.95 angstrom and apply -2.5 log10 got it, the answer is 0.04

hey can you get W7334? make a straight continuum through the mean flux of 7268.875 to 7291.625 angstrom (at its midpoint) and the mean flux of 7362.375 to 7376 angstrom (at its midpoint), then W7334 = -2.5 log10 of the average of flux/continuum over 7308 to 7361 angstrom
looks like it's 0.023 mag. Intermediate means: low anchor 5.44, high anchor 5.54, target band 5.39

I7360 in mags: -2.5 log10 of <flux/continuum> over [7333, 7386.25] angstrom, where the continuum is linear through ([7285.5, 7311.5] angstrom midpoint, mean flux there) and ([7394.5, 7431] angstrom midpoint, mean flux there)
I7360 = -0.03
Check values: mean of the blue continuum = 5.31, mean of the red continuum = 5.27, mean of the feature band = 5.45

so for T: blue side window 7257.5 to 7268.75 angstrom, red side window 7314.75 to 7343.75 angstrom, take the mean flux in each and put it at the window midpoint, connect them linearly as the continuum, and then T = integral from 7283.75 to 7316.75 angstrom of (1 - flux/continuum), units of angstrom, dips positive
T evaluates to 0.8 angstrom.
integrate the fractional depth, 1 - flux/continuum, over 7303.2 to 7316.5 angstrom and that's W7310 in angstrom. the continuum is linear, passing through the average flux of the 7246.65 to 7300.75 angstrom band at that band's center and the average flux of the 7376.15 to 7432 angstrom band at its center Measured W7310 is 0.2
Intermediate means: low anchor 5.44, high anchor 5.29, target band 5.31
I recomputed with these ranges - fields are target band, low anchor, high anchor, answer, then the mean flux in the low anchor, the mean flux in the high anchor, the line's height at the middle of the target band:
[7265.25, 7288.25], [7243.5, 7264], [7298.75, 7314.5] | -0.02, 5.44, 5.29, 5.37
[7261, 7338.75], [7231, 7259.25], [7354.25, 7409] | 0.00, 5.4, 5.4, 5.4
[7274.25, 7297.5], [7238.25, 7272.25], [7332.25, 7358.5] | 0.02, 5.48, 5.44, 5.47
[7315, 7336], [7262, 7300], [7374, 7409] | 0.02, 5.46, 5.33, 5.41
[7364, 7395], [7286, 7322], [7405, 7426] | -0.03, 5.32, 5.23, 5.26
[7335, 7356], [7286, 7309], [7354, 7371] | 0.01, 5.31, 5.52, 5.47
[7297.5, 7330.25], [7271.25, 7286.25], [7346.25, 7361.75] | 0.03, 5.44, 5.48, 5.46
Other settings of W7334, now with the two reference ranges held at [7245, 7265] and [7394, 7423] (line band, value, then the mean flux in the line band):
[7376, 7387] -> -0.01 mag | 5.34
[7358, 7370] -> -0.04 mag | 5.53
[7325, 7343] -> 0.00 mag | 5.34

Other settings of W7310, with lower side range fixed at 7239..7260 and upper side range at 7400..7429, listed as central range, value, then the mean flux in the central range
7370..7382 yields -0.4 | 5.45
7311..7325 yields 0.0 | 5.34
